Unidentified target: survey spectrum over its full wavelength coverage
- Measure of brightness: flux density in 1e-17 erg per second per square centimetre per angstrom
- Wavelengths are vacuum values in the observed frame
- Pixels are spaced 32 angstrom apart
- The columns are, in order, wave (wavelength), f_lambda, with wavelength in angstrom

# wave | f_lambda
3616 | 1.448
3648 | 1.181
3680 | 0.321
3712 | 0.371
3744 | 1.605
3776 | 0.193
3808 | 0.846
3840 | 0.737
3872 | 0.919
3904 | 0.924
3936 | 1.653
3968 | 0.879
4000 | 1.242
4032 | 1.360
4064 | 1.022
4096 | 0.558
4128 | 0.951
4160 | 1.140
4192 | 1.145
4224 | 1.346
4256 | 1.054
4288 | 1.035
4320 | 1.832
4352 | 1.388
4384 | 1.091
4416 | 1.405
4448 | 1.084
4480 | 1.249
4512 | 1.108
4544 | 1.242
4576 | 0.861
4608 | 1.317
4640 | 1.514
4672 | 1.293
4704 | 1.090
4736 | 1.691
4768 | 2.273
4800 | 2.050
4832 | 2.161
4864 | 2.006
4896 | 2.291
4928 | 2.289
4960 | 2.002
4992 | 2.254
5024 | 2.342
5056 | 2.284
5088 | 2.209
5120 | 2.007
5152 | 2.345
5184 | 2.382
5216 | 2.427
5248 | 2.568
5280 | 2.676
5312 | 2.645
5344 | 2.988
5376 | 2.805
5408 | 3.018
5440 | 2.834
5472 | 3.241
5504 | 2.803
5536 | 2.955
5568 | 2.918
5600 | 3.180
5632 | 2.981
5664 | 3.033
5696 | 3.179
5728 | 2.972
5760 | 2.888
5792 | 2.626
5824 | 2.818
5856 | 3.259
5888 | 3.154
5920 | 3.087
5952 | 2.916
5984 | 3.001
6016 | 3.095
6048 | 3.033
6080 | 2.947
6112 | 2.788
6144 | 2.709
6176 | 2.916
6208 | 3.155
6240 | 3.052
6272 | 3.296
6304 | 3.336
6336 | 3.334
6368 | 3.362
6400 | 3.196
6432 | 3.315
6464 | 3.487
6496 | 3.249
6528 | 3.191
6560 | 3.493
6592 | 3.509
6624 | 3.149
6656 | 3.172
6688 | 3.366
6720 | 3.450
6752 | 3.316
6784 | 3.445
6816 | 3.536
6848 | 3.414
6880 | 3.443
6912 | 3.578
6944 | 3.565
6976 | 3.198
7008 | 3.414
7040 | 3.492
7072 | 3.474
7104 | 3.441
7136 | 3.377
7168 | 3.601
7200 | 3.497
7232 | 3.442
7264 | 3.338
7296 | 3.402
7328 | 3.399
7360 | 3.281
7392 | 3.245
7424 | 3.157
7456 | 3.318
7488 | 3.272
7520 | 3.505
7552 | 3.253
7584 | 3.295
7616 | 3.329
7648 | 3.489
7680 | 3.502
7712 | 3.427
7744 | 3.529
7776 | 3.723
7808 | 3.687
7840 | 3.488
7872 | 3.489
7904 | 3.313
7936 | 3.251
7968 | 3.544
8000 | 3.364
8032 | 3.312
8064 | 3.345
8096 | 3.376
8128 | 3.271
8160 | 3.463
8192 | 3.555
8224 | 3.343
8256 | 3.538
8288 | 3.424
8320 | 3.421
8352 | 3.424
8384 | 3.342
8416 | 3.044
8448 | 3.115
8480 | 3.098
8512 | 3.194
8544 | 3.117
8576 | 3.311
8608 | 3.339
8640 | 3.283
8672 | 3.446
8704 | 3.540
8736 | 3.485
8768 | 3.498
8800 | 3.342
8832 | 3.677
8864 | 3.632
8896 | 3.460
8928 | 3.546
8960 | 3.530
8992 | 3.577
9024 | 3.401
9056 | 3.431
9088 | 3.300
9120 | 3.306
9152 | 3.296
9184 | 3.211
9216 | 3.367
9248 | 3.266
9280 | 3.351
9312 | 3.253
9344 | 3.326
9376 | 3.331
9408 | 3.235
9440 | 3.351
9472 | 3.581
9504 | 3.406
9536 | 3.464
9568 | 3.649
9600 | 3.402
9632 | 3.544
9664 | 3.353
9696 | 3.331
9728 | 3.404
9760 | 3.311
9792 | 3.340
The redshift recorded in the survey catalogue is 0.19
